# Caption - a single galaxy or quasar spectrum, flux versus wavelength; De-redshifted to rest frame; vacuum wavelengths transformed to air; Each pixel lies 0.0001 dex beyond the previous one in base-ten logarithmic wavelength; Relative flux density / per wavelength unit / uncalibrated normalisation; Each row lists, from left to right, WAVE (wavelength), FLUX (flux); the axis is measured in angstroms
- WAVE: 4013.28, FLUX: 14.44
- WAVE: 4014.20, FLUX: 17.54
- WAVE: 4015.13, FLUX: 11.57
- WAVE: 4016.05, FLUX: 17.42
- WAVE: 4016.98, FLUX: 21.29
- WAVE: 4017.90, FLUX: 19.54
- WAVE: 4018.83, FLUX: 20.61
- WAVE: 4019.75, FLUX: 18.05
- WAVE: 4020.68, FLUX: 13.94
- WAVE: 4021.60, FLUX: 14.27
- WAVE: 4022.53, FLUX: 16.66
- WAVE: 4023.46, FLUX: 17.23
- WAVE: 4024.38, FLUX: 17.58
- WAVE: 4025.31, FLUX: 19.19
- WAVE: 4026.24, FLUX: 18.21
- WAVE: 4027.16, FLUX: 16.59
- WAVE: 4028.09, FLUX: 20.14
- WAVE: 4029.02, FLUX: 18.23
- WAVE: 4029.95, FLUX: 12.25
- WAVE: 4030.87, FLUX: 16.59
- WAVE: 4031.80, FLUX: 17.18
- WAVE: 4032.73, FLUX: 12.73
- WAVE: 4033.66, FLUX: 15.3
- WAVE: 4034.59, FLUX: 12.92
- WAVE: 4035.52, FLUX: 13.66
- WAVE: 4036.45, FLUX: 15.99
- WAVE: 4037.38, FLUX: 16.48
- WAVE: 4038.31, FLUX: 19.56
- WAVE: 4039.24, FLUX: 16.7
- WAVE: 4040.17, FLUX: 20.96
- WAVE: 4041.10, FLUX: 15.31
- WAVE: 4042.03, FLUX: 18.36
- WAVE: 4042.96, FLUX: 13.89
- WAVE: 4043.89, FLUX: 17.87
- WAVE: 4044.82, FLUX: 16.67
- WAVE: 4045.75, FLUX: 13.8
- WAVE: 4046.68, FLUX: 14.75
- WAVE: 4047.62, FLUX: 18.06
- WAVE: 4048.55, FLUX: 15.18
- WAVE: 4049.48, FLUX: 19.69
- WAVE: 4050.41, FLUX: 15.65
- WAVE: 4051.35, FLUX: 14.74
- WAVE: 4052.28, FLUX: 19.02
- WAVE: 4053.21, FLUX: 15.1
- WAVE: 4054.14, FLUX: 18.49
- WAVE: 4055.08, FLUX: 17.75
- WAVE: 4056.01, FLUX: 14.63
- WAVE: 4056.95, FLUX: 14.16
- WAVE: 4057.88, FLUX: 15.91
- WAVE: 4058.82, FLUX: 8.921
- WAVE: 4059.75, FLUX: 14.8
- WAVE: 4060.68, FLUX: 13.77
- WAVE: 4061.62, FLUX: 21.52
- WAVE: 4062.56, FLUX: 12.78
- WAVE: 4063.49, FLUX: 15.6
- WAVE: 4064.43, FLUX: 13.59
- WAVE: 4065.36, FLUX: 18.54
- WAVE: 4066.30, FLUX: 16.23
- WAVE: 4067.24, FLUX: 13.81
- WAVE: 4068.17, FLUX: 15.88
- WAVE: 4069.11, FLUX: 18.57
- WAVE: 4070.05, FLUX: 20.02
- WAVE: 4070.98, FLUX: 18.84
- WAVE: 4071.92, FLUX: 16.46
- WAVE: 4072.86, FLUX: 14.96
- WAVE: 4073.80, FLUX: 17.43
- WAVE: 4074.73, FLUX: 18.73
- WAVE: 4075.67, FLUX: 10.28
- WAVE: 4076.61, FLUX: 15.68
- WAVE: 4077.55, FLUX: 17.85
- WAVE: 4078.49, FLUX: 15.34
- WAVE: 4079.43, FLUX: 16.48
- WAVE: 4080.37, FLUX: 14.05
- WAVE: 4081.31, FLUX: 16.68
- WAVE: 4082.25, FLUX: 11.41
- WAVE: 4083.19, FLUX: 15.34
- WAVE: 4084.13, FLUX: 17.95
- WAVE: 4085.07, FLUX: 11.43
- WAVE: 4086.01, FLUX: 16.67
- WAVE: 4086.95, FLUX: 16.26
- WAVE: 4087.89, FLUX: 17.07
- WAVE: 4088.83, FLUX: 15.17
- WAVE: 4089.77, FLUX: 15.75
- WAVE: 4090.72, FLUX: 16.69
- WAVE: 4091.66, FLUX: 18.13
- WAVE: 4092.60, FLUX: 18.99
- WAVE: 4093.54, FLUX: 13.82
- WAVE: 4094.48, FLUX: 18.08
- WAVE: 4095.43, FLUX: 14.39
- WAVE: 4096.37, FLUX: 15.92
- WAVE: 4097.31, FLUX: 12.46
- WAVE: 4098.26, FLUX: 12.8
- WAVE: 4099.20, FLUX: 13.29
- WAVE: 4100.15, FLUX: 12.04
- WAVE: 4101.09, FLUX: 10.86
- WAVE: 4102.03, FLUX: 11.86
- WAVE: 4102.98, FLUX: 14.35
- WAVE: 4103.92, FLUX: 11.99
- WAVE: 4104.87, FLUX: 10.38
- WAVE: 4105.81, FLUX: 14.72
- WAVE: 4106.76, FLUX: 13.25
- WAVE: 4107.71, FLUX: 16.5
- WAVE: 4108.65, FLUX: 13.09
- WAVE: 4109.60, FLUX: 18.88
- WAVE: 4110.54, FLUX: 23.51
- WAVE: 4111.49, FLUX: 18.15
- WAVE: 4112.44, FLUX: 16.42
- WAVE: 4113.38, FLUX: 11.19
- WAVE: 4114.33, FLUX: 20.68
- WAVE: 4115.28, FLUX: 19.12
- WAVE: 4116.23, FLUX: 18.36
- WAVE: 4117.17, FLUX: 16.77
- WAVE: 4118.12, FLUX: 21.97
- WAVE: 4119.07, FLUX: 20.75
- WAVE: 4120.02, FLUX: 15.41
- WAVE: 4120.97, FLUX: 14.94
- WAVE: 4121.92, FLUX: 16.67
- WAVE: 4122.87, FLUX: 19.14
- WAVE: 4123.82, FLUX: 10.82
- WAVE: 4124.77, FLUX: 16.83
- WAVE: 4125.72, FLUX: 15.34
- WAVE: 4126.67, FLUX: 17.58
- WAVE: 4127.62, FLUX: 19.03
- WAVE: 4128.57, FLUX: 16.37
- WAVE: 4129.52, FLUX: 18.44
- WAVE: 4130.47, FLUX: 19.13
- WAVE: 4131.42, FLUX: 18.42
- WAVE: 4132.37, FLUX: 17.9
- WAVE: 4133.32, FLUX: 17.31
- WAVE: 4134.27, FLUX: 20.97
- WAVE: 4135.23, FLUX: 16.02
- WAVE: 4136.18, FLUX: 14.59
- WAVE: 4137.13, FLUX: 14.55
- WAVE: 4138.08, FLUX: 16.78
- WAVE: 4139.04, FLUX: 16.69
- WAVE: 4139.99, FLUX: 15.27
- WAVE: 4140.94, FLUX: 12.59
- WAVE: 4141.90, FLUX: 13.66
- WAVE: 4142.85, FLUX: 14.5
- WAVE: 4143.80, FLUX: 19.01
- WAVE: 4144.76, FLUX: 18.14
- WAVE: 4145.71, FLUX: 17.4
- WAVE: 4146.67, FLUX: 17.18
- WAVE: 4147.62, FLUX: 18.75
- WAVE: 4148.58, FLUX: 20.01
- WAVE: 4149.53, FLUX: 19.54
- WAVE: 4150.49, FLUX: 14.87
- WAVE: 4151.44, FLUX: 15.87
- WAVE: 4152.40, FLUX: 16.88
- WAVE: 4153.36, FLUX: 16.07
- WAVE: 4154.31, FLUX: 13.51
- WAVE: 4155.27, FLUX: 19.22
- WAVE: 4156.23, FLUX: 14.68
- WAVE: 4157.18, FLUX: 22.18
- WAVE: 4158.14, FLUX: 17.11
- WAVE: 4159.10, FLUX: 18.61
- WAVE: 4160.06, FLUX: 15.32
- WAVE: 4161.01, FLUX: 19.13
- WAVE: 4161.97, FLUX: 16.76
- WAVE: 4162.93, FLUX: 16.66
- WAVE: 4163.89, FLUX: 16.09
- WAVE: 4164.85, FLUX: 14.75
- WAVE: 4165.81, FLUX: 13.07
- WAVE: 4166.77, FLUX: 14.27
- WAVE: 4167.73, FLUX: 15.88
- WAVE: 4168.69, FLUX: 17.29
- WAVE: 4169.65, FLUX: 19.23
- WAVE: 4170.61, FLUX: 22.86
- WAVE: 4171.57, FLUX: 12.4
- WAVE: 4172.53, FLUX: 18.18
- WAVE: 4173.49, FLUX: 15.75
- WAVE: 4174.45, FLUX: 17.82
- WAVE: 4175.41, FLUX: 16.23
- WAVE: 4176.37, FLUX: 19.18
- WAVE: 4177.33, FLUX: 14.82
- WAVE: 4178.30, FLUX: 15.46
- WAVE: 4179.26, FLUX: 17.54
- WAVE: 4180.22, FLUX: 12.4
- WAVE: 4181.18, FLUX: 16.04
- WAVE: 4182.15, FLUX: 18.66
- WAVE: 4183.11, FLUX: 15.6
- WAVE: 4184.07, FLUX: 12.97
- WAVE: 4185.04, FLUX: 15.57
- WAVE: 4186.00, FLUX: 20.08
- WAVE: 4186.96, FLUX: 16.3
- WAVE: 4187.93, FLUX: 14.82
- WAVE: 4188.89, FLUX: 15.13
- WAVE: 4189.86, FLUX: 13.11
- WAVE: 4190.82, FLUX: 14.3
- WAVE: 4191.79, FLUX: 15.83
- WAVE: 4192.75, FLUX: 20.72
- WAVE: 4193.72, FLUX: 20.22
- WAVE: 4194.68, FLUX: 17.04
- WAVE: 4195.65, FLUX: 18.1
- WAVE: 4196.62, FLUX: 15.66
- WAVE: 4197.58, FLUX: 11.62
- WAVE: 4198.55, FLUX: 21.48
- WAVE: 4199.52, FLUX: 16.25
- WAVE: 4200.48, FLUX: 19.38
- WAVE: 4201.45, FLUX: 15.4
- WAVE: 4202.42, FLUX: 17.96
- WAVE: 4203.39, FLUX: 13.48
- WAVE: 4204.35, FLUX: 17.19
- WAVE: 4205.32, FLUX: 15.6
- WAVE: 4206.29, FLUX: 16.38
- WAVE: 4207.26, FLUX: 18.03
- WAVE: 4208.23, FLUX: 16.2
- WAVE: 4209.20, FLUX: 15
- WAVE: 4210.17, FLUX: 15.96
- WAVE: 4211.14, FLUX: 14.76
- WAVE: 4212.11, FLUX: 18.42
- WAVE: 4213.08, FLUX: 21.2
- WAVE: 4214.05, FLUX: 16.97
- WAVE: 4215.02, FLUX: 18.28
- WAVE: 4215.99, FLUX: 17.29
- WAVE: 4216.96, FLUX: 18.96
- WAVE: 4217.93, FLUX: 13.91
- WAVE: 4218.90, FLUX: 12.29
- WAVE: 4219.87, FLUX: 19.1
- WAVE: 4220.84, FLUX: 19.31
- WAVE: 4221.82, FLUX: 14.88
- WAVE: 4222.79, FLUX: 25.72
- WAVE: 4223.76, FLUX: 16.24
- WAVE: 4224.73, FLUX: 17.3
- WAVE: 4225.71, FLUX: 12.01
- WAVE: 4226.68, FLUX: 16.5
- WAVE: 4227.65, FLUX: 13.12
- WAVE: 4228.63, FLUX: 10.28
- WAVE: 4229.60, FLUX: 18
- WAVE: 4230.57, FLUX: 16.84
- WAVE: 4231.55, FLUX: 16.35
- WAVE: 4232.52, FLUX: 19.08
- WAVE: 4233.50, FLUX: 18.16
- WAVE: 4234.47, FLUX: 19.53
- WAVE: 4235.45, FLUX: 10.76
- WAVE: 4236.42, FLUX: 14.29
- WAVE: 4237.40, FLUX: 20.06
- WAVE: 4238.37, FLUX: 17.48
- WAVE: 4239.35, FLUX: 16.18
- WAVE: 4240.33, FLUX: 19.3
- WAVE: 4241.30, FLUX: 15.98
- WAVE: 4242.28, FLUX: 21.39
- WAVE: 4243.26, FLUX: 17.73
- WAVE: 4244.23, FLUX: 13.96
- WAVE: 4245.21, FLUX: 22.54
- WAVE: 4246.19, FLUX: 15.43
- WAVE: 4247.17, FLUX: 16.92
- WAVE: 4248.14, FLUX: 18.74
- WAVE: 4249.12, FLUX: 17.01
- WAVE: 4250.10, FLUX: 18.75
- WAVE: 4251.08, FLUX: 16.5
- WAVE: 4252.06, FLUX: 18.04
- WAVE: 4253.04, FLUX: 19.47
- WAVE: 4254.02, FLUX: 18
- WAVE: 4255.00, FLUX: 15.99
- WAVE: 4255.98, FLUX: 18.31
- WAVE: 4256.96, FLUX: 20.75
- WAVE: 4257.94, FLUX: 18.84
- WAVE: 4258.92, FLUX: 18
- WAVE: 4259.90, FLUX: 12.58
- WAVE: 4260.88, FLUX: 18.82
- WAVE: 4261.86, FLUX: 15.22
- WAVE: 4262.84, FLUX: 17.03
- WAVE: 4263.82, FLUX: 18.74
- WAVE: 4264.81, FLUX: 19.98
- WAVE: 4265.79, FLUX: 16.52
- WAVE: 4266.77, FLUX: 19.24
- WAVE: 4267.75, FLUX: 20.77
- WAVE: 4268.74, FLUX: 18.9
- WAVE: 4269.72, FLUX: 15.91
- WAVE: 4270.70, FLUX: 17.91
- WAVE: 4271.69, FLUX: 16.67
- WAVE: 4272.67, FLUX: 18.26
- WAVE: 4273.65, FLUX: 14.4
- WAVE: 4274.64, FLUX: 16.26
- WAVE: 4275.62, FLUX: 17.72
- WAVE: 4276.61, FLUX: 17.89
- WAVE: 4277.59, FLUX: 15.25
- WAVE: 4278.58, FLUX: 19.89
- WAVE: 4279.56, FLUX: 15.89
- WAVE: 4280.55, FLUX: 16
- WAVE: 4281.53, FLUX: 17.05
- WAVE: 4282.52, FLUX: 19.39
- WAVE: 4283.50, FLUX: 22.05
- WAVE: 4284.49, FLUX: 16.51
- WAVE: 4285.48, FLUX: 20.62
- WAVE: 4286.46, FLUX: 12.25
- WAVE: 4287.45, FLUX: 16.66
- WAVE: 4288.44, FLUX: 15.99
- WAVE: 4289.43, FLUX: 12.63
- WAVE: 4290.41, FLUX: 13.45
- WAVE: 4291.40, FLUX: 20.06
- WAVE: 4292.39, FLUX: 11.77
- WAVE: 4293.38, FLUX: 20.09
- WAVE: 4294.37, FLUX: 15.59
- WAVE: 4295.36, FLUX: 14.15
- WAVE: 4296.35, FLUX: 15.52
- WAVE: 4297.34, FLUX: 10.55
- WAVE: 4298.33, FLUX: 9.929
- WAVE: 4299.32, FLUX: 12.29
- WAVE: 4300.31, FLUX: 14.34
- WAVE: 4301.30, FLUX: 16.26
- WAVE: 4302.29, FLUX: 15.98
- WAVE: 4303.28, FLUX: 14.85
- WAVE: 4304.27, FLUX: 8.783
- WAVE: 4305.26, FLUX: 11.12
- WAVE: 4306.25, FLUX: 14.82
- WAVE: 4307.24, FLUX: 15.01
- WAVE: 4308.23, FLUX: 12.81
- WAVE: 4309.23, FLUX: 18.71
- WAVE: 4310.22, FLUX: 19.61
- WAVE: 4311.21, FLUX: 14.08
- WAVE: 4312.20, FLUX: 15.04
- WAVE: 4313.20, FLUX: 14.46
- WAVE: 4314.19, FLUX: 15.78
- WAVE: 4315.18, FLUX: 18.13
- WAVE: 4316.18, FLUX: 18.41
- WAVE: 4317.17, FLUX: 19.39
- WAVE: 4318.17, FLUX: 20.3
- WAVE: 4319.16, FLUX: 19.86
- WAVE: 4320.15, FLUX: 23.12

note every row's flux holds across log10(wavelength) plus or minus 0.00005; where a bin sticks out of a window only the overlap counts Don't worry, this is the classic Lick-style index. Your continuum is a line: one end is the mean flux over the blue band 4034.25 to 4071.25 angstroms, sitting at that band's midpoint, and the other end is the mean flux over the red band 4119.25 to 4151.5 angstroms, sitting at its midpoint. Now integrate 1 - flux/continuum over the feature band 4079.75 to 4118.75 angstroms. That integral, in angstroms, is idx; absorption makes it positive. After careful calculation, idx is 2.4 angstroms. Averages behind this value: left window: 16.2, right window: 16.8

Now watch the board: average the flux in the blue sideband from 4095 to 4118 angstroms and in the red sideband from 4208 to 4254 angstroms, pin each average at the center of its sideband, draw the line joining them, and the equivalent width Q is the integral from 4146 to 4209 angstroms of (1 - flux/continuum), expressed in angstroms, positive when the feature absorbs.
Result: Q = -1.7 angstroms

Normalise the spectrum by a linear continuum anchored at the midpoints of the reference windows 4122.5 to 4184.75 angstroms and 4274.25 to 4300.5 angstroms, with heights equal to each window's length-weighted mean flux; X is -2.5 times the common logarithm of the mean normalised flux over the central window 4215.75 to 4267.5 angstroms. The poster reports -0.069 mag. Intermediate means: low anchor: 16.7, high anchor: 15.9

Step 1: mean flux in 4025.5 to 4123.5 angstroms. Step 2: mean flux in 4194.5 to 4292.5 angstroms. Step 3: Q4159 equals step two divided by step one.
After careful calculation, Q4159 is 1.1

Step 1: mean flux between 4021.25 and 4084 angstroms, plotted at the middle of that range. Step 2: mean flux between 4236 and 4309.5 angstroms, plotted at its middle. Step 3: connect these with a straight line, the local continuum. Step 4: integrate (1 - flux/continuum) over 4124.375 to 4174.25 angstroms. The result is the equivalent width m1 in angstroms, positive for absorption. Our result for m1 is -1.6 angstroms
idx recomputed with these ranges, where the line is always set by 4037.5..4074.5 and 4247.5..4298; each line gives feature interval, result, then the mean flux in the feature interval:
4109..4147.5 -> -1.3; 17.2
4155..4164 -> -0.5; 17.6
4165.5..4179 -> 0.1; 16.7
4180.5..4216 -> 0.4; 16.6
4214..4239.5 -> 0.5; 16.6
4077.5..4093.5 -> 0.6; 15.9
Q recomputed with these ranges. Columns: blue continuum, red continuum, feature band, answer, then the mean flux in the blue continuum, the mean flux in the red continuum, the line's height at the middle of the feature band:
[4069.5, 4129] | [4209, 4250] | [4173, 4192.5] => 0.79 angstroms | 15.9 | 17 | 16.6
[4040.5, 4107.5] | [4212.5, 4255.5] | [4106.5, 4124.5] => -1.44 angstroms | 15.5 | 17.2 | 15.9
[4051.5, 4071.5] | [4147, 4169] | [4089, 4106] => 2.17 angstroms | 16.1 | 16.8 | 16.3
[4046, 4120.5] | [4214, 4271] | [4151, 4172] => -0.20 angstroms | 15.8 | 17.3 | 16.6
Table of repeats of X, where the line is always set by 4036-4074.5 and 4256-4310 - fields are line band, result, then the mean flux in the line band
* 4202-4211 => 0.012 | 16.1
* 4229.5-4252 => -0.074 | 17.4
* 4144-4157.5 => -0.071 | 17.4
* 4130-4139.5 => -0.058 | 17.2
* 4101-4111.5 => 0.108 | 14.8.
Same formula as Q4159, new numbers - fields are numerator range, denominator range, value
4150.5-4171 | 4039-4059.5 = 1.04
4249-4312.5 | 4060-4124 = 1.04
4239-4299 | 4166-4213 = 1.03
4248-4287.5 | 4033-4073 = 1.09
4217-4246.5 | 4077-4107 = 1.14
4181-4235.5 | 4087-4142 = 1.03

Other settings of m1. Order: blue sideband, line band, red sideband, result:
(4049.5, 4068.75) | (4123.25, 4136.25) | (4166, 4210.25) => -0.83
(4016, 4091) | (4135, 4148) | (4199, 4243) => 0.39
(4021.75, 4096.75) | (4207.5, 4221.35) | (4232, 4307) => -0.37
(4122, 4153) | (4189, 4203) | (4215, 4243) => -0.02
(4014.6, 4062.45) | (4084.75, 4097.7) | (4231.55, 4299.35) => 0.56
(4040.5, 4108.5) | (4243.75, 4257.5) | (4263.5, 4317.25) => -1.60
